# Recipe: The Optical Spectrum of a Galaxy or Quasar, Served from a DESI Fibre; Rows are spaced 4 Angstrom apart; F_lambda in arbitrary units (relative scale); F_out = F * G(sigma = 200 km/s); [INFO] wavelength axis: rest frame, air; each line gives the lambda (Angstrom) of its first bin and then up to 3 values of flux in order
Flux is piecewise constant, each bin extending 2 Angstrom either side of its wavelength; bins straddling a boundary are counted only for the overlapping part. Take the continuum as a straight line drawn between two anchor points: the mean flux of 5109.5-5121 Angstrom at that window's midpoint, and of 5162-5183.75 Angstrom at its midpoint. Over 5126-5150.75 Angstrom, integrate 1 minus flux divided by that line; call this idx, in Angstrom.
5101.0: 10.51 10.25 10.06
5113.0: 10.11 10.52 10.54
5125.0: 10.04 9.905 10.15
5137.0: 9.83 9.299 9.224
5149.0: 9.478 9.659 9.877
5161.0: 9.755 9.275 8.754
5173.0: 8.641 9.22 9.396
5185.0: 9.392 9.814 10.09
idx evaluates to 0.4 Angstrom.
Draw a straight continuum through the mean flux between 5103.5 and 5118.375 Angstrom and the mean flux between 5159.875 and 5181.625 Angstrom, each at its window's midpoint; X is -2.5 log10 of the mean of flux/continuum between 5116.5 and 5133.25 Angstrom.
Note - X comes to -0.026 mag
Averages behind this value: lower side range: 10.2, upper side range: 9.14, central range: 10.2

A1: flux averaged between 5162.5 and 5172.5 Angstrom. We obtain 9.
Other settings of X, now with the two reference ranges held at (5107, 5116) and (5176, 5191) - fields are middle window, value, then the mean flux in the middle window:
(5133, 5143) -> 0.02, 9.68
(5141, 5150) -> 0.06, 9.33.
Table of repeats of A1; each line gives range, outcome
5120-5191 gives 9.56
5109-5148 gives 9.95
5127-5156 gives 9.66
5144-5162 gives 9.61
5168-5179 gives 8.88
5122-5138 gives 10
